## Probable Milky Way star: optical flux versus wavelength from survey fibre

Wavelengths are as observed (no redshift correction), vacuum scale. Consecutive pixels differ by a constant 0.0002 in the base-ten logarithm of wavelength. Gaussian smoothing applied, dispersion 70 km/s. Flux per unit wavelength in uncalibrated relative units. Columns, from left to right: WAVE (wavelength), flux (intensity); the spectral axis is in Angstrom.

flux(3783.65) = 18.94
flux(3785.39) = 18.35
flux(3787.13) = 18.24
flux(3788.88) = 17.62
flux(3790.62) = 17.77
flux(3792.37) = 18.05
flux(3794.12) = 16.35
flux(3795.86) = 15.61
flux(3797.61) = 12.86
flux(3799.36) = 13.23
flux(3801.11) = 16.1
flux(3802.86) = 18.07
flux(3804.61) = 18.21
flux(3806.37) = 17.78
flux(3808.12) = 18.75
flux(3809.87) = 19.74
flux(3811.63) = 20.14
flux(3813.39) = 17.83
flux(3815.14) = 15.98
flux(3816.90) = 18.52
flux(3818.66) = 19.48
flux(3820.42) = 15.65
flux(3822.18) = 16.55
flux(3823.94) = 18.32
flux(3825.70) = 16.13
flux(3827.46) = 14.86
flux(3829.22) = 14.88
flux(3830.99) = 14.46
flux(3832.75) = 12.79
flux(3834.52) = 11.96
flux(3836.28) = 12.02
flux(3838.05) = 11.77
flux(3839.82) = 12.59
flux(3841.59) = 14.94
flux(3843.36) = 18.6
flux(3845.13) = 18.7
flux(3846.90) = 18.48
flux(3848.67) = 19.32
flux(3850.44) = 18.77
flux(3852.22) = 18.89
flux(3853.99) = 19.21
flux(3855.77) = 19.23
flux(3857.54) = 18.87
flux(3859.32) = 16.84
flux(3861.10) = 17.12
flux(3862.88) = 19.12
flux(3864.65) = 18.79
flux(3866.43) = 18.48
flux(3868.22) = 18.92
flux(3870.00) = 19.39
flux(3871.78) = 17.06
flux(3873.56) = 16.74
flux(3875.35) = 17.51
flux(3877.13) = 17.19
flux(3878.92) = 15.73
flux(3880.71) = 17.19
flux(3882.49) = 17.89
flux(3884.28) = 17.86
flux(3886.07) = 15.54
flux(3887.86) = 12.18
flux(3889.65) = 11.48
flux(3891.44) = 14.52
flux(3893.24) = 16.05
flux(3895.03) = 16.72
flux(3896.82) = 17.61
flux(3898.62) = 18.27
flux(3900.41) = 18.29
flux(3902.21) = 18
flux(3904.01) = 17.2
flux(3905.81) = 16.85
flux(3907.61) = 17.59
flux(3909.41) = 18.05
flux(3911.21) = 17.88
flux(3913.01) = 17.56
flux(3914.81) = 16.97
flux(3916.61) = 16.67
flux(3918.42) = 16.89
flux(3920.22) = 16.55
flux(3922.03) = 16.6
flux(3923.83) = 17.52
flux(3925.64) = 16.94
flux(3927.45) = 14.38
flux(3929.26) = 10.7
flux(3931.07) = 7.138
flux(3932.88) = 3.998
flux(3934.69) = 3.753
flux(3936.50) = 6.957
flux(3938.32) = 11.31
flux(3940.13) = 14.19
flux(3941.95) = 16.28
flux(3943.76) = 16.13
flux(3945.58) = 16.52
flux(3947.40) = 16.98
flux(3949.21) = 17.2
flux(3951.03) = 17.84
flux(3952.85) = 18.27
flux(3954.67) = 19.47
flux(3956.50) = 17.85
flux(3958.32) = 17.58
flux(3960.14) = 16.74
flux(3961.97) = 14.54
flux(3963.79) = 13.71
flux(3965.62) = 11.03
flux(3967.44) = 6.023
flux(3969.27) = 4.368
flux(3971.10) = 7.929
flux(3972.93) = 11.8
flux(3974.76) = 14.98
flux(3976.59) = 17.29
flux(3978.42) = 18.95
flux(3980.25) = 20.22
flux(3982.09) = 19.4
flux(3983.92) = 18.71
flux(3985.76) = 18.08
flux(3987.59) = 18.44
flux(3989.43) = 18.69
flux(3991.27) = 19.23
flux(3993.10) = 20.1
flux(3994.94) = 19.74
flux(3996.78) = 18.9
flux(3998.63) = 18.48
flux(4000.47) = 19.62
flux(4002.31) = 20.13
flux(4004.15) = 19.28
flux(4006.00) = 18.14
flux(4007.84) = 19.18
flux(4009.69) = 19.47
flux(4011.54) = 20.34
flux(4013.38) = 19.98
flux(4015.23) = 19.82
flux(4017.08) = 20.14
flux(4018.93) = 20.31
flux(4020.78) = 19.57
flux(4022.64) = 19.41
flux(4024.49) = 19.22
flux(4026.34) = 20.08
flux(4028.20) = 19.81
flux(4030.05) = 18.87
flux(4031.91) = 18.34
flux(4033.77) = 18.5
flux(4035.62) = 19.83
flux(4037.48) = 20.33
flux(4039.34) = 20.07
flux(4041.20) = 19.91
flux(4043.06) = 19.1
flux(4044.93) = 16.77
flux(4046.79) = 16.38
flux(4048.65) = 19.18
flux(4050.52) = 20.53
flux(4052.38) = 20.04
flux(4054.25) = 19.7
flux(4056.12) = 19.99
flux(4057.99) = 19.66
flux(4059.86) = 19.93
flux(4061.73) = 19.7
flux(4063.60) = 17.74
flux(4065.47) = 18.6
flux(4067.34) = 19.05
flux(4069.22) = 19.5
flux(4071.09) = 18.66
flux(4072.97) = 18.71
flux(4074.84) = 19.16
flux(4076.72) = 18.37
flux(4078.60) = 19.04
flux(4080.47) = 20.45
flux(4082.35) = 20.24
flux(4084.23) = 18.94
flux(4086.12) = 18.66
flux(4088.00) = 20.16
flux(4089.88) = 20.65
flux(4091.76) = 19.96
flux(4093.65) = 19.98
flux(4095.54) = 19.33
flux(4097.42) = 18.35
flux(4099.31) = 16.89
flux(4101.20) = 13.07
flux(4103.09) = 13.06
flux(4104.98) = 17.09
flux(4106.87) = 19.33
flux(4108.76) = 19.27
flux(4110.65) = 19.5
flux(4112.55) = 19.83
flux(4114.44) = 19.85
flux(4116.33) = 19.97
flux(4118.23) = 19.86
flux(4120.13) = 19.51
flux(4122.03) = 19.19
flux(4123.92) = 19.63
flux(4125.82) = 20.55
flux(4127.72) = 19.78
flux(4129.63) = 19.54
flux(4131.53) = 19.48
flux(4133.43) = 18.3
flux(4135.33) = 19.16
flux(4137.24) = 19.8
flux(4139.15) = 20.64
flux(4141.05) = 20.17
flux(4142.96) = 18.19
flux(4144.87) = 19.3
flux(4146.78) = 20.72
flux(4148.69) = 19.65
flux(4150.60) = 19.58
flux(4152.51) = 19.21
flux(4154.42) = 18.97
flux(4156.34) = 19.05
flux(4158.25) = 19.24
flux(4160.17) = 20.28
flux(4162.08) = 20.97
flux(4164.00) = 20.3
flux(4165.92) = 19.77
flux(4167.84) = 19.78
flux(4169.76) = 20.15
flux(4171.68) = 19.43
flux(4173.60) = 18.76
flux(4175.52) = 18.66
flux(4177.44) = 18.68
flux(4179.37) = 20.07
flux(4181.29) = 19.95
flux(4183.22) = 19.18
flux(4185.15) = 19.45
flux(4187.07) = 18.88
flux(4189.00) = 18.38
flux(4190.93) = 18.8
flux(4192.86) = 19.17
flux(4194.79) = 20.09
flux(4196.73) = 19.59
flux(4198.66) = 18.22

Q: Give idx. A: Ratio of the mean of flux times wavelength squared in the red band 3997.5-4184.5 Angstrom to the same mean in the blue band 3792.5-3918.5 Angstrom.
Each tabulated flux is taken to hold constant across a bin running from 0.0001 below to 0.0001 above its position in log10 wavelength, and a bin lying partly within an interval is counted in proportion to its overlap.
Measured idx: 1.29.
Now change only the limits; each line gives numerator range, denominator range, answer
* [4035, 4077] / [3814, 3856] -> 1.32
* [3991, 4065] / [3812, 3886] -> 1.25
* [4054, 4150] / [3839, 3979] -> 1.34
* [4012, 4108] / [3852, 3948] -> 1.30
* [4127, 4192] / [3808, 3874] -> 1.34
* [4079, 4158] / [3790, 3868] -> 1.31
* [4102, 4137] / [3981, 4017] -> 1.05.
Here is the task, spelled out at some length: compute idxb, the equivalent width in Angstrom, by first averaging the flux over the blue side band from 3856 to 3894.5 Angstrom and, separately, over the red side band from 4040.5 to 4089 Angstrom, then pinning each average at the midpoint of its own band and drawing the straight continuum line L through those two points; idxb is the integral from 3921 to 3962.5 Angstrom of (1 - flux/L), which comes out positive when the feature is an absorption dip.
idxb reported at 8.0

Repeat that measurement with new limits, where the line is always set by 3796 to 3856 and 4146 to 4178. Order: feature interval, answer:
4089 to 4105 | 1.2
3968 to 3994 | 2.6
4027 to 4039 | -0.6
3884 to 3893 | 1.5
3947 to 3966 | 1.2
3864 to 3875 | -0.8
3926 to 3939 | 6.6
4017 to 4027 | -0.8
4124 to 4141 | -0.3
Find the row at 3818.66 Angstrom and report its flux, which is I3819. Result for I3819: 19.48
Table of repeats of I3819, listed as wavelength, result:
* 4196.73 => 19.59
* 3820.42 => 15.65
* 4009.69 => 19.47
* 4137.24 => 19.8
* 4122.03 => 19.19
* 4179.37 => 20.07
